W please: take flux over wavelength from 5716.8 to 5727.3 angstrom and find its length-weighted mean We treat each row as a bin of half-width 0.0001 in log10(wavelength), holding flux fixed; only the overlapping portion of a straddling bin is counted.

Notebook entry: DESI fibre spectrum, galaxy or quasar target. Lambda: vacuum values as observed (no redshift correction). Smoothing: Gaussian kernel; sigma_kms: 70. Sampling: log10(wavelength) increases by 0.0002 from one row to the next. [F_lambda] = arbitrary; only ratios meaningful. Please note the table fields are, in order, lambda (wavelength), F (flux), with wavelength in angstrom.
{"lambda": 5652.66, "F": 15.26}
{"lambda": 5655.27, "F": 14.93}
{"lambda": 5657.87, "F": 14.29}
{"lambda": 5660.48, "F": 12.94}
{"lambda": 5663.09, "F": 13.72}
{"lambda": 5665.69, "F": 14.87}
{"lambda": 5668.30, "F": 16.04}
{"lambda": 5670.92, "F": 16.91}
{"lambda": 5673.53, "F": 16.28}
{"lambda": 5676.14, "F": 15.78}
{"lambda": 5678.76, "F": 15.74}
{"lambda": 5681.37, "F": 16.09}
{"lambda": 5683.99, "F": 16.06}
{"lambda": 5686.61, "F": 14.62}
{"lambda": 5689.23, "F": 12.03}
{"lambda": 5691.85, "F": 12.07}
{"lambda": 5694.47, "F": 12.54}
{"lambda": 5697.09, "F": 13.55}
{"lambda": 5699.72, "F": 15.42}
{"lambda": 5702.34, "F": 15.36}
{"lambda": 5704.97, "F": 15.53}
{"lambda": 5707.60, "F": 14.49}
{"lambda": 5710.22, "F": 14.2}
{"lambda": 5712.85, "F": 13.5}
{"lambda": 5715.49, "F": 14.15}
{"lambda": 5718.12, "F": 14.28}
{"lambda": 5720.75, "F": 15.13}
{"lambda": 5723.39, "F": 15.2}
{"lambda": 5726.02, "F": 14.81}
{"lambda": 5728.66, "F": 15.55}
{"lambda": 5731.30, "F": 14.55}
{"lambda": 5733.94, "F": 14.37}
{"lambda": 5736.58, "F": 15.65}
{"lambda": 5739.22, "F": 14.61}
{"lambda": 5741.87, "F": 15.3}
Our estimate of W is 14.9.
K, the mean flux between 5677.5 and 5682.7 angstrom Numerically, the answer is 15.9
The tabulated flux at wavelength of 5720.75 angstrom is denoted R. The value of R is 15.13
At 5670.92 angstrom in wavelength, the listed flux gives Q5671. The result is 16.91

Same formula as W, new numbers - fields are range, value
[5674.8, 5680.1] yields 15.8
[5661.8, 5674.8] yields 15.6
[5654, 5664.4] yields 14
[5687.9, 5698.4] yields 12.6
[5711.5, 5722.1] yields 14.3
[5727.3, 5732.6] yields 15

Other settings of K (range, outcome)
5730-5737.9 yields 14.9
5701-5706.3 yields 15.4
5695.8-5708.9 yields 14.9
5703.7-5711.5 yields 14.8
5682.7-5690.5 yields 14.2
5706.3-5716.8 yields 14.1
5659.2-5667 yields 13.9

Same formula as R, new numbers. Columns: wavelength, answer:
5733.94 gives 14.37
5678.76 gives 15.74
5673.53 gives 16.28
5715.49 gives 14.15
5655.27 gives 14.93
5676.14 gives 15.78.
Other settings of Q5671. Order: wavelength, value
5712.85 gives 13.5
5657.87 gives 14.29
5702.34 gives 15.36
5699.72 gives 15.42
